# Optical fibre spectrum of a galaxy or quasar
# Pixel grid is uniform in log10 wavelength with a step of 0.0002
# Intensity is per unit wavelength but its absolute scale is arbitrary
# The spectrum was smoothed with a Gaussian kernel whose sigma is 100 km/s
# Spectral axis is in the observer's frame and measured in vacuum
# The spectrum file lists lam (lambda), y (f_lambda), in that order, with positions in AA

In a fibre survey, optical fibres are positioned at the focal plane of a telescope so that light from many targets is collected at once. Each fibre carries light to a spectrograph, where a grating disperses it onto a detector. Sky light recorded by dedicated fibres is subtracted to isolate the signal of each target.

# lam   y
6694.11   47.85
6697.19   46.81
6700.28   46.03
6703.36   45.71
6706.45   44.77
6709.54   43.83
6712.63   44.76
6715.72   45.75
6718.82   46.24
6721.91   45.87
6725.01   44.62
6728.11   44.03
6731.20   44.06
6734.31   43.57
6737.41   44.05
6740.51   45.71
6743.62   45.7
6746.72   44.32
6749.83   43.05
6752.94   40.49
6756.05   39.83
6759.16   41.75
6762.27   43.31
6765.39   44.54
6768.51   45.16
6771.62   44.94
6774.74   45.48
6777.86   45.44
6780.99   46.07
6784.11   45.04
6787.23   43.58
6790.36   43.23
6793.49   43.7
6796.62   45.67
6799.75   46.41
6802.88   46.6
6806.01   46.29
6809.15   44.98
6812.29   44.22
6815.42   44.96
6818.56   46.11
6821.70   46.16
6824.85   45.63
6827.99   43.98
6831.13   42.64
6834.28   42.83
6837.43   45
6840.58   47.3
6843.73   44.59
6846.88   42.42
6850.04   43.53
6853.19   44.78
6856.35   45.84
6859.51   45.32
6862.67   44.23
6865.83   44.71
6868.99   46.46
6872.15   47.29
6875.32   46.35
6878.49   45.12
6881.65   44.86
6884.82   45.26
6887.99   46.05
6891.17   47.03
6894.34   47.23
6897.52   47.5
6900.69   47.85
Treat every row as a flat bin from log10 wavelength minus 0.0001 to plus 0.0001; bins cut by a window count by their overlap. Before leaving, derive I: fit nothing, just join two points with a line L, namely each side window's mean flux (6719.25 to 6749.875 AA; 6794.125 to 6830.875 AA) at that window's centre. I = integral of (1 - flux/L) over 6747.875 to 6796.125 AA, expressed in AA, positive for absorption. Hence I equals 1.34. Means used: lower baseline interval 44.6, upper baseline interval 45.4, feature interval 43.8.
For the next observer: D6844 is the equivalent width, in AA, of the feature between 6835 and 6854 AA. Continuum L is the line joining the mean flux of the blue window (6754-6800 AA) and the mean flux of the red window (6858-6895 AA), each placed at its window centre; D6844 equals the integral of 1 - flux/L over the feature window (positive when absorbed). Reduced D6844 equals 0.3 AA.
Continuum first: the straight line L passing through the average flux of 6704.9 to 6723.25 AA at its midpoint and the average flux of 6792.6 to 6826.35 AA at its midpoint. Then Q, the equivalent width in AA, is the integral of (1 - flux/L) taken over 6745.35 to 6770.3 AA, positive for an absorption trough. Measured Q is 1.40 AA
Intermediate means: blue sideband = 45.2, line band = 42.8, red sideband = 45.6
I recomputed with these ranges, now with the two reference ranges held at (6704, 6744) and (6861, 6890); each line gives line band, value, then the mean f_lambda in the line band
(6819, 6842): 0.27 AA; 44.8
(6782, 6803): 0.18 AA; 44.8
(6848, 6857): 0.20 AA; 44.5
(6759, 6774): 0.27 AA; 44.2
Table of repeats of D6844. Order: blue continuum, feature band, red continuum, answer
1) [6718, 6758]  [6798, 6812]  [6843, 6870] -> -0.5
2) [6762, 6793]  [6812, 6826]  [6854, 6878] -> -0.1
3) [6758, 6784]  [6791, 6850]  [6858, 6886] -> 0.2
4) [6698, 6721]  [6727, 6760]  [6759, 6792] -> 1.2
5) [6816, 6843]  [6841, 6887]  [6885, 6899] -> 0.8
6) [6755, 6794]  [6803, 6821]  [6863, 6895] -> -0.3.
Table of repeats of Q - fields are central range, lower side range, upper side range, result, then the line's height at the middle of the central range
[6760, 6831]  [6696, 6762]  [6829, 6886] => -0.6 AA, 44.6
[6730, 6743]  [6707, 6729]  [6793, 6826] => 0.2 AA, 45.1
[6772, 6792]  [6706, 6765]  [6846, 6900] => -0.1 AA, 44.5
